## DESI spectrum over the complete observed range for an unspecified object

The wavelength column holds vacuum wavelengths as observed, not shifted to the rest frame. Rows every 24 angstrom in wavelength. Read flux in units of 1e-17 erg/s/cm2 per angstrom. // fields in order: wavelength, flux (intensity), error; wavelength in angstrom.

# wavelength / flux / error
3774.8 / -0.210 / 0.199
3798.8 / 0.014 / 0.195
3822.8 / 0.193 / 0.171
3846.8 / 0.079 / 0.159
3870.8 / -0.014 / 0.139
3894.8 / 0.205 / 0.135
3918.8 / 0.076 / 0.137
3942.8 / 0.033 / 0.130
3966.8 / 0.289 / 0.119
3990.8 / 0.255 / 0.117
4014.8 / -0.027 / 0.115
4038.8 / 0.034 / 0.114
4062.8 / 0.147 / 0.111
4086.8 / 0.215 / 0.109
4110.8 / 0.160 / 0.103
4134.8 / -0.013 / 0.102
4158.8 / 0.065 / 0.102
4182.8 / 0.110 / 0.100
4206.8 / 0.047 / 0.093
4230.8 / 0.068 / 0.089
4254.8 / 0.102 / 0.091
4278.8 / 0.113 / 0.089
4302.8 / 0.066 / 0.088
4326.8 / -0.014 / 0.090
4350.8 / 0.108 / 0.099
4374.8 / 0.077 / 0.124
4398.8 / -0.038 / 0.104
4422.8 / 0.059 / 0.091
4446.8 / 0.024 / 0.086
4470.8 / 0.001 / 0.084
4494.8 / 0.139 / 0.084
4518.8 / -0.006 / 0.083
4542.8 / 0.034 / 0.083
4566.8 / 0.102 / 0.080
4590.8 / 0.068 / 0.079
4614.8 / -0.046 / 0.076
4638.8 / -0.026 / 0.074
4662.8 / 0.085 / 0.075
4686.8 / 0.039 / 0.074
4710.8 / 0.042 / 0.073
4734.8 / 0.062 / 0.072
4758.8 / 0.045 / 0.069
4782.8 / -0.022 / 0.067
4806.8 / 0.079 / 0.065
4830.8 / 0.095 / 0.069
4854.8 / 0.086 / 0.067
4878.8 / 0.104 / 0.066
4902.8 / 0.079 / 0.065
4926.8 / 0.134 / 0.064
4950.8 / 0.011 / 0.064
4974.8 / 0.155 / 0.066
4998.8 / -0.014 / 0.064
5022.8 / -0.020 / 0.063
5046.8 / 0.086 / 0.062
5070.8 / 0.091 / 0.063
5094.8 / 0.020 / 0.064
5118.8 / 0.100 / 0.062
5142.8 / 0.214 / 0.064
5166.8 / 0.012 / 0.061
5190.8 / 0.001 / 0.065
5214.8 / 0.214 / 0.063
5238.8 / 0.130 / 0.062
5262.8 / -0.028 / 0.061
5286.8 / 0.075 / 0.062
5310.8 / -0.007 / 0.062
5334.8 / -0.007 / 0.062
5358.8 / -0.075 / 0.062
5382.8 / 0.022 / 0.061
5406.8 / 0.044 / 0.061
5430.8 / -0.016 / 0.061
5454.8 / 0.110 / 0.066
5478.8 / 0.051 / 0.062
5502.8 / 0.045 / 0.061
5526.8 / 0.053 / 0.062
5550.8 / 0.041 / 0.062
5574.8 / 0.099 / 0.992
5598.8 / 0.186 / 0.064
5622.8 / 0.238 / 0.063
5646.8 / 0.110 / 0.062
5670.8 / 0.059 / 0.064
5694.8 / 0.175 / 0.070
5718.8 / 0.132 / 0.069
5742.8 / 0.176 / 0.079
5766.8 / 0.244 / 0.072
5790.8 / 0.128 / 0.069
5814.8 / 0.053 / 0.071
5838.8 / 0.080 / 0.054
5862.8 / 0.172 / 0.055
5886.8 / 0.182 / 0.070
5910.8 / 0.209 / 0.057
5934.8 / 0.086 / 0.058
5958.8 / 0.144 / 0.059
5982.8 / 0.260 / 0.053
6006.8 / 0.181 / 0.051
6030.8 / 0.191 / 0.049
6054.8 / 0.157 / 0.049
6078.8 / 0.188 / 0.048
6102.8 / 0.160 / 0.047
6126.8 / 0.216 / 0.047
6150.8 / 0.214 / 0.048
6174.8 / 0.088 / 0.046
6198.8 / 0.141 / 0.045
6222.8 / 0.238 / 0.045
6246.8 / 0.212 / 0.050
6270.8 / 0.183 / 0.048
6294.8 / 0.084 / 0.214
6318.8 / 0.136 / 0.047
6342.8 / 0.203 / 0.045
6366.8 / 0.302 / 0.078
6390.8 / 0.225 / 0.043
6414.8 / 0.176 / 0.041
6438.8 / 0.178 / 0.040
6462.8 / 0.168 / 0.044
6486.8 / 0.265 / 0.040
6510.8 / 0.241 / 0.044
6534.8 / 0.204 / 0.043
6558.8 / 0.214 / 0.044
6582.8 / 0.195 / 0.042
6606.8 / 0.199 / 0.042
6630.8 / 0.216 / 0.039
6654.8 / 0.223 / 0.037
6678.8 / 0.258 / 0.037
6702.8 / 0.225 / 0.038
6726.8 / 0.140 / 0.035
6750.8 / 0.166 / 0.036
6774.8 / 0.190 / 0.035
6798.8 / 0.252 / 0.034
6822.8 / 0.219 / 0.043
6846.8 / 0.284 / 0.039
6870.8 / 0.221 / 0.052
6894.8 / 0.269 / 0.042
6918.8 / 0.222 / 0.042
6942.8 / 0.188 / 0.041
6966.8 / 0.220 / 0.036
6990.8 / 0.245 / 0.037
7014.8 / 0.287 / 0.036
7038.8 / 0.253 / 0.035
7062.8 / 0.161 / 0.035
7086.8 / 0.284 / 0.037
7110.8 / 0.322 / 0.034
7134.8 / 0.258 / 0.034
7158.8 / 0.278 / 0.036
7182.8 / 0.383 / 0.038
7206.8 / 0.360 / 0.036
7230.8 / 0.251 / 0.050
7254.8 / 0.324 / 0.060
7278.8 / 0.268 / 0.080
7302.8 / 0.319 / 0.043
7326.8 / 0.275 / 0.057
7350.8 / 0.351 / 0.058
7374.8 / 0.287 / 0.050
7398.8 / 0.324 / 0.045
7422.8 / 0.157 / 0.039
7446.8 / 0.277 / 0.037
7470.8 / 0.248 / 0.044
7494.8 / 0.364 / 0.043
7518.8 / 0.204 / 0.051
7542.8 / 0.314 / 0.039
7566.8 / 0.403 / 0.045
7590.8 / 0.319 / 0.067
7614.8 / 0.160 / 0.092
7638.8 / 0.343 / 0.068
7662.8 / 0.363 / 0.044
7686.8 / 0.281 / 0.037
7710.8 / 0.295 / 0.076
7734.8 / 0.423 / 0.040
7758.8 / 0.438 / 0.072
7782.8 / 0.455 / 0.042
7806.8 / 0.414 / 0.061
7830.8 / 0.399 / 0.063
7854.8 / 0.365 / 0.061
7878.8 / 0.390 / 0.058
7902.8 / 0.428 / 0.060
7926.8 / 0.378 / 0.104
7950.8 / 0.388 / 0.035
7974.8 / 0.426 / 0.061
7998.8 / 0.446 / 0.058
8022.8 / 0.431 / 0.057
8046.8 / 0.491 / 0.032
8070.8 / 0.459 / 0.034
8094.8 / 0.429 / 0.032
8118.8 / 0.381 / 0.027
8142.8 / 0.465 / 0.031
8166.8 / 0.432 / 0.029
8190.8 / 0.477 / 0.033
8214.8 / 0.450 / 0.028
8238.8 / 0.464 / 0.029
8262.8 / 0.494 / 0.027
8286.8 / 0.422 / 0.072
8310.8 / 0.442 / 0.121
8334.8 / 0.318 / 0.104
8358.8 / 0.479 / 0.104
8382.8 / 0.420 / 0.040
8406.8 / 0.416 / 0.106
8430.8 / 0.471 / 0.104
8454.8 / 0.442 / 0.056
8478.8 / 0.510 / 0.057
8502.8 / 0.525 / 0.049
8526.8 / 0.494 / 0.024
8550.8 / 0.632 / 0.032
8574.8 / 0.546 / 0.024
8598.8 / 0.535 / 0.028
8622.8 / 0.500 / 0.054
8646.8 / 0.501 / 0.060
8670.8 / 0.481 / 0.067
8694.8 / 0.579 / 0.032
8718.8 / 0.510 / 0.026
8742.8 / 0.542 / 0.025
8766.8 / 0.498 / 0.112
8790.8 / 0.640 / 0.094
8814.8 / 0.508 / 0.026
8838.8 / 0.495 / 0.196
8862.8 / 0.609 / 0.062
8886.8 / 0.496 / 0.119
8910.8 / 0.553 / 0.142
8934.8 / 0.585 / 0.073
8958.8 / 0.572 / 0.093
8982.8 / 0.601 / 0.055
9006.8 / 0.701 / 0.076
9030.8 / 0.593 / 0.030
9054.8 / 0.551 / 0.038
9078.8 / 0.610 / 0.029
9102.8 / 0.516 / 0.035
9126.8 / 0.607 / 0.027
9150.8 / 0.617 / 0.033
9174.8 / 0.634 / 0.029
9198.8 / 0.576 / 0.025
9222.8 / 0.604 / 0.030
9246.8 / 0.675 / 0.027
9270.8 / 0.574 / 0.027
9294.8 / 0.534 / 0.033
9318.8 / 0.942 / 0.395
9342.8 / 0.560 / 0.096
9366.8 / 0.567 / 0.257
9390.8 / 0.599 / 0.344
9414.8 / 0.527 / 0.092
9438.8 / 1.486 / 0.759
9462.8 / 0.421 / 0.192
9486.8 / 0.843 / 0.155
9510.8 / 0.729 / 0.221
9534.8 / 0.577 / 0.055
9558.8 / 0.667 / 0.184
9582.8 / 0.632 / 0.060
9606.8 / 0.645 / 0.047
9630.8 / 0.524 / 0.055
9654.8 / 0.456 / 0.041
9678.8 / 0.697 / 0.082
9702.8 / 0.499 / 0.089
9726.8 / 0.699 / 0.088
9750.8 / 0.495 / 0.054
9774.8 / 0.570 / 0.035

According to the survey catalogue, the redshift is 0.935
